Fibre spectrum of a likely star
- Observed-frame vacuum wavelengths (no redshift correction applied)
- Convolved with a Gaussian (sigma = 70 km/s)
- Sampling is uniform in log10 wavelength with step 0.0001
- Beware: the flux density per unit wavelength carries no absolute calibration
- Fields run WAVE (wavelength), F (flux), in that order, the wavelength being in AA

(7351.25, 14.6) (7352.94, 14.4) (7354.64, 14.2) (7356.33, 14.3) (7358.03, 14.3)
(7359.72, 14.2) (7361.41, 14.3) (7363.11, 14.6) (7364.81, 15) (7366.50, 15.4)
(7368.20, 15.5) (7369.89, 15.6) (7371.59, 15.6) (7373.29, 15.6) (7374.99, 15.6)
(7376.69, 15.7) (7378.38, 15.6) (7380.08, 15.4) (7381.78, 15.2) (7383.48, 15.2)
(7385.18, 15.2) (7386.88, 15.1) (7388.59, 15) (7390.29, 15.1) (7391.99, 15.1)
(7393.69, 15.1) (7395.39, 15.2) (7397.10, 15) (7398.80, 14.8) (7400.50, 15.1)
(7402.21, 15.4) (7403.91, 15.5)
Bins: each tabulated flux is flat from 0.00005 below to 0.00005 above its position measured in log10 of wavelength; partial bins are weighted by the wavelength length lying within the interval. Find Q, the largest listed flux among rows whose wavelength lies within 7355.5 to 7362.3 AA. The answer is 14.3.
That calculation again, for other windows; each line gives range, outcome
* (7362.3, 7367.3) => 15.4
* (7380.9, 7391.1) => 15.2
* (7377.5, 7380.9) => 15.6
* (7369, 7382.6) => 15.7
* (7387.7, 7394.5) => 15.1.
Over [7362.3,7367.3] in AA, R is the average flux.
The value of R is 15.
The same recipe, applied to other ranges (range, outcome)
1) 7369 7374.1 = 15.6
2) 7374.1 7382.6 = 15.5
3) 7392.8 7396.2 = 15.2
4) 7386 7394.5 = 15.1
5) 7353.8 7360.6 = 14.3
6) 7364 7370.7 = 15.4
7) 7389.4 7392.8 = 15.1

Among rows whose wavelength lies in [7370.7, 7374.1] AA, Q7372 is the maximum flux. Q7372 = 15.6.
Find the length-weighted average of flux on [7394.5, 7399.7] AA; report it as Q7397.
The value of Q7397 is 15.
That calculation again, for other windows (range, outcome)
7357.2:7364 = 14.4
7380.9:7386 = 15.2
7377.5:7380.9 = 15.5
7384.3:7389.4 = 15.1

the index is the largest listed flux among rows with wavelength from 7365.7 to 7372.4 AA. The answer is 15.6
